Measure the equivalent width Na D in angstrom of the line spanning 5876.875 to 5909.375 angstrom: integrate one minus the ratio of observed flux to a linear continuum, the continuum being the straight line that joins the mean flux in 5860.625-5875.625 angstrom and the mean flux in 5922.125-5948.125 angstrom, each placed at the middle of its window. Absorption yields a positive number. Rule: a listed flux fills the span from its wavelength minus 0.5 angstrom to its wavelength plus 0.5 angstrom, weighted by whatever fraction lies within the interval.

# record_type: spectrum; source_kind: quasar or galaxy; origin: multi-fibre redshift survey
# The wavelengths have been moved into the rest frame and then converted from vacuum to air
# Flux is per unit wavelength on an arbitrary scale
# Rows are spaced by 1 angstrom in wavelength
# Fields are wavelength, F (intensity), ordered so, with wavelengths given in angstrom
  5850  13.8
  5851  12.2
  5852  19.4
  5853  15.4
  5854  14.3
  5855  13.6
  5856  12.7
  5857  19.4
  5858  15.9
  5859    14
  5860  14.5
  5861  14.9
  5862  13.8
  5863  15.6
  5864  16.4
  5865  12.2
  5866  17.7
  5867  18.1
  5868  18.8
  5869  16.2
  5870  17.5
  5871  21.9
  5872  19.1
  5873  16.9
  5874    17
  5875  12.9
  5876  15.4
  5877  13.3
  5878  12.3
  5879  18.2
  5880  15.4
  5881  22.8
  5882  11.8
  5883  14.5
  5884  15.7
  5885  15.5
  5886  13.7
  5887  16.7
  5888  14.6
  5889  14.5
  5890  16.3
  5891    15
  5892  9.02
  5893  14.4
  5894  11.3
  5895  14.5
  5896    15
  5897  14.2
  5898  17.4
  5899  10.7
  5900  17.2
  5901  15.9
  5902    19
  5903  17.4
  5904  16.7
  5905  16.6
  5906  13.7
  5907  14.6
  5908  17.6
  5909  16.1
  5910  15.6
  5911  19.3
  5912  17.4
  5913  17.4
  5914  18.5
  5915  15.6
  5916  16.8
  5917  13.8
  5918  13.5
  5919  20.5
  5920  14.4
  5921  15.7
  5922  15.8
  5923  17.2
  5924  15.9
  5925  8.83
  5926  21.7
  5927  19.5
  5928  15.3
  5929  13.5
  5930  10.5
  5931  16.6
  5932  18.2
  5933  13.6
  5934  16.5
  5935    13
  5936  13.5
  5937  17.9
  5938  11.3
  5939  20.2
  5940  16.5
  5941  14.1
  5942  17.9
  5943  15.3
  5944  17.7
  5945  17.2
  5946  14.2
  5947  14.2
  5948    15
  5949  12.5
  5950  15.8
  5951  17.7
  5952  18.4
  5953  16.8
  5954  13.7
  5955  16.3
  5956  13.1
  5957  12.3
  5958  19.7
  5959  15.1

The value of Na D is 2.0 angstrom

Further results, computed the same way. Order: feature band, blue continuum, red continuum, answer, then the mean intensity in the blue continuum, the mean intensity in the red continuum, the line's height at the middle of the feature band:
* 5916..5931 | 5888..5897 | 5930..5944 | -0.4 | 13.8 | 15.6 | 15.1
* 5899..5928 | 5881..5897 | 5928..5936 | -3.8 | 14.4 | 14.5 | 14.5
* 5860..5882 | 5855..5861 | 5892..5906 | -1.8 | 15.1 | 15.1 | 15.1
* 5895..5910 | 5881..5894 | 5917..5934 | -0.8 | 14.5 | 15.6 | 15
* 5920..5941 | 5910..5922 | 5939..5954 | 1.0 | 16.5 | 16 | 16.3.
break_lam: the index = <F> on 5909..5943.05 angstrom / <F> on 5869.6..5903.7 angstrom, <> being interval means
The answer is 1.03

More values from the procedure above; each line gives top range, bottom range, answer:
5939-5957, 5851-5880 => 0.99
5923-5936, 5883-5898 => 1.06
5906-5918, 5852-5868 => 1.06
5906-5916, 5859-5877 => 1.03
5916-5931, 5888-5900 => 1.11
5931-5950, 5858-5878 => 0.97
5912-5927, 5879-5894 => 1.09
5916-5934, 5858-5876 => 0.96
